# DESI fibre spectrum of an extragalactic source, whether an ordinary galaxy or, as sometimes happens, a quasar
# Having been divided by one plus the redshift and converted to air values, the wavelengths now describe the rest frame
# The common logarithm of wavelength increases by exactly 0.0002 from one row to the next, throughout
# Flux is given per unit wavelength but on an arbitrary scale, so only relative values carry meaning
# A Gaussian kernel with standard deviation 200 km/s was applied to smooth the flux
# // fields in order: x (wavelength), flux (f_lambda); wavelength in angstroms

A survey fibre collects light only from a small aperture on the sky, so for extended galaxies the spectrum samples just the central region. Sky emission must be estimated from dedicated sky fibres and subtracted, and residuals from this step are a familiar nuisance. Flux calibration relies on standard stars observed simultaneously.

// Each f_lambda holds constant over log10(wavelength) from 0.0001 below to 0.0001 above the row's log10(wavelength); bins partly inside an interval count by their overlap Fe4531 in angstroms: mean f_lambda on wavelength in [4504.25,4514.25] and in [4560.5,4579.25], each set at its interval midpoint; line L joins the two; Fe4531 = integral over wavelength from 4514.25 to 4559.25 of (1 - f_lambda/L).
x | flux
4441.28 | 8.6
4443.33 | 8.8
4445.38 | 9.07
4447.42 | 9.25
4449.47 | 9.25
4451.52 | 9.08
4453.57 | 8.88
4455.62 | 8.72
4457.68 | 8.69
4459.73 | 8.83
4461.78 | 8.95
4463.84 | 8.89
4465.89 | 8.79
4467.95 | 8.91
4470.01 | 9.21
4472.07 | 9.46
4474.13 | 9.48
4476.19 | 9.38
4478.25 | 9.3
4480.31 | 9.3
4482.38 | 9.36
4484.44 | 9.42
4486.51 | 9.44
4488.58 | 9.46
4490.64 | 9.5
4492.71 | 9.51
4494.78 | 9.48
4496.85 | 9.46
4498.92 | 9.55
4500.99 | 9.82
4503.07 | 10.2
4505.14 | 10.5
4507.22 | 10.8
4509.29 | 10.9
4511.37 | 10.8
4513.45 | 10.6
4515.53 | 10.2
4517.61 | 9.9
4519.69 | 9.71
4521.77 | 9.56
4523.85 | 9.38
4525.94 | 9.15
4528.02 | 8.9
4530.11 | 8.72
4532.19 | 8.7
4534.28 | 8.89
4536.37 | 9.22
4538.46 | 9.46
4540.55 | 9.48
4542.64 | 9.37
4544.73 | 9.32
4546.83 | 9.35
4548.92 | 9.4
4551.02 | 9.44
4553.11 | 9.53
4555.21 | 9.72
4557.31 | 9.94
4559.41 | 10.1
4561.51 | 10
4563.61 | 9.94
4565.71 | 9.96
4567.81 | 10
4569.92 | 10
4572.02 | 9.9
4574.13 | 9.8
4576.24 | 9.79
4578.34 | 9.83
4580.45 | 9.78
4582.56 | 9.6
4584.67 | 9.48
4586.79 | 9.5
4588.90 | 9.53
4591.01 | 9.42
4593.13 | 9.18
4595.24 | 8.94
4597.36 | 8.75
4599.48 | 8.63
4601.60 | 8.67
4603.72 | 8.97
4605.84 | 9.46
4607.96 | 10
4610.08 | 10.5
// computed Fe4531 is 4.1 angstroms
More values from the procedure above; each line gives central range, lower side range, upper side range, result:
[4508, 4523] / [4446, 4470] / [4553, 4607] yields -1.63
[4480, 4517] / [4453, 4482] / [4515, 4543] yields -2.92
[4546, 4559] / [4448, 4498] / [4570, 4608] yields -0.36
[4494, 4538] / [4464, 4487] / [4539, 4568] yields -1.22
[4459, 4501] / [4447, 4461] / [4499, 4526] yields 0.75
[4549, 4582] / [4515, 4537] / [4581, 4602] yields -2.15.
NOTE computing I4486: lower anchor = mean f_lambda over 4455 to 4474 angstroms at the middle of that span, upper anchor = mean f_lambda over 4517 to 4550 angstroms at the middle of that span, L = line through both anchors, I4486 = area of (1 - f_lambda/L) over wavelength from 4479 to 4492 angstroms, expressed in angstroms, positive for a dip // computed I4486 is -0.5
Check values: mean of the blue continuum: 8.97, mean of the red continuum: 9.27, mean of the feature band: 9.41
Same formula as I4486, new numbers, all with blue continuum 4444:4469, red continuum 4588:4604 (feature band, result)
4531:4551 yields -0.6 angstroms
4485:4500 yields -0.9 angstroms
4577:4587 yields -0.7 angstroms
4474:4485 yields -0.5 angstroms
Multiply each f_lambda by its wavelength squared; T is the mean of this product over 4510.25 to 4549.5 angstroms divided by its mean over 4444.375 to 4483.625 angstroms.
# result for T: 1.1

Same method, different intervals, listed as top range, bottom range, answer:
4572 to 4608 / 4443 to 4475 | 1.10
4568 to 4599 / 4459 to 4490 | 1.08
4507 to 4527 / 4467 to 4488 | 1.10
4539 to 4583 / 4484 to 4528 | 1.01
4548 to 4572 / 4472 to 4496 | 1.08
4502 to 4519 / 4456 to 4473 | 1.19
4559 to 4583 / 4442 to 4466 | 1.17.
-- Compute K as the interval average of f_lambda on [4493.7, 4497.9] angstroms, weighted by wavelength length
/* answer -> 9.47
